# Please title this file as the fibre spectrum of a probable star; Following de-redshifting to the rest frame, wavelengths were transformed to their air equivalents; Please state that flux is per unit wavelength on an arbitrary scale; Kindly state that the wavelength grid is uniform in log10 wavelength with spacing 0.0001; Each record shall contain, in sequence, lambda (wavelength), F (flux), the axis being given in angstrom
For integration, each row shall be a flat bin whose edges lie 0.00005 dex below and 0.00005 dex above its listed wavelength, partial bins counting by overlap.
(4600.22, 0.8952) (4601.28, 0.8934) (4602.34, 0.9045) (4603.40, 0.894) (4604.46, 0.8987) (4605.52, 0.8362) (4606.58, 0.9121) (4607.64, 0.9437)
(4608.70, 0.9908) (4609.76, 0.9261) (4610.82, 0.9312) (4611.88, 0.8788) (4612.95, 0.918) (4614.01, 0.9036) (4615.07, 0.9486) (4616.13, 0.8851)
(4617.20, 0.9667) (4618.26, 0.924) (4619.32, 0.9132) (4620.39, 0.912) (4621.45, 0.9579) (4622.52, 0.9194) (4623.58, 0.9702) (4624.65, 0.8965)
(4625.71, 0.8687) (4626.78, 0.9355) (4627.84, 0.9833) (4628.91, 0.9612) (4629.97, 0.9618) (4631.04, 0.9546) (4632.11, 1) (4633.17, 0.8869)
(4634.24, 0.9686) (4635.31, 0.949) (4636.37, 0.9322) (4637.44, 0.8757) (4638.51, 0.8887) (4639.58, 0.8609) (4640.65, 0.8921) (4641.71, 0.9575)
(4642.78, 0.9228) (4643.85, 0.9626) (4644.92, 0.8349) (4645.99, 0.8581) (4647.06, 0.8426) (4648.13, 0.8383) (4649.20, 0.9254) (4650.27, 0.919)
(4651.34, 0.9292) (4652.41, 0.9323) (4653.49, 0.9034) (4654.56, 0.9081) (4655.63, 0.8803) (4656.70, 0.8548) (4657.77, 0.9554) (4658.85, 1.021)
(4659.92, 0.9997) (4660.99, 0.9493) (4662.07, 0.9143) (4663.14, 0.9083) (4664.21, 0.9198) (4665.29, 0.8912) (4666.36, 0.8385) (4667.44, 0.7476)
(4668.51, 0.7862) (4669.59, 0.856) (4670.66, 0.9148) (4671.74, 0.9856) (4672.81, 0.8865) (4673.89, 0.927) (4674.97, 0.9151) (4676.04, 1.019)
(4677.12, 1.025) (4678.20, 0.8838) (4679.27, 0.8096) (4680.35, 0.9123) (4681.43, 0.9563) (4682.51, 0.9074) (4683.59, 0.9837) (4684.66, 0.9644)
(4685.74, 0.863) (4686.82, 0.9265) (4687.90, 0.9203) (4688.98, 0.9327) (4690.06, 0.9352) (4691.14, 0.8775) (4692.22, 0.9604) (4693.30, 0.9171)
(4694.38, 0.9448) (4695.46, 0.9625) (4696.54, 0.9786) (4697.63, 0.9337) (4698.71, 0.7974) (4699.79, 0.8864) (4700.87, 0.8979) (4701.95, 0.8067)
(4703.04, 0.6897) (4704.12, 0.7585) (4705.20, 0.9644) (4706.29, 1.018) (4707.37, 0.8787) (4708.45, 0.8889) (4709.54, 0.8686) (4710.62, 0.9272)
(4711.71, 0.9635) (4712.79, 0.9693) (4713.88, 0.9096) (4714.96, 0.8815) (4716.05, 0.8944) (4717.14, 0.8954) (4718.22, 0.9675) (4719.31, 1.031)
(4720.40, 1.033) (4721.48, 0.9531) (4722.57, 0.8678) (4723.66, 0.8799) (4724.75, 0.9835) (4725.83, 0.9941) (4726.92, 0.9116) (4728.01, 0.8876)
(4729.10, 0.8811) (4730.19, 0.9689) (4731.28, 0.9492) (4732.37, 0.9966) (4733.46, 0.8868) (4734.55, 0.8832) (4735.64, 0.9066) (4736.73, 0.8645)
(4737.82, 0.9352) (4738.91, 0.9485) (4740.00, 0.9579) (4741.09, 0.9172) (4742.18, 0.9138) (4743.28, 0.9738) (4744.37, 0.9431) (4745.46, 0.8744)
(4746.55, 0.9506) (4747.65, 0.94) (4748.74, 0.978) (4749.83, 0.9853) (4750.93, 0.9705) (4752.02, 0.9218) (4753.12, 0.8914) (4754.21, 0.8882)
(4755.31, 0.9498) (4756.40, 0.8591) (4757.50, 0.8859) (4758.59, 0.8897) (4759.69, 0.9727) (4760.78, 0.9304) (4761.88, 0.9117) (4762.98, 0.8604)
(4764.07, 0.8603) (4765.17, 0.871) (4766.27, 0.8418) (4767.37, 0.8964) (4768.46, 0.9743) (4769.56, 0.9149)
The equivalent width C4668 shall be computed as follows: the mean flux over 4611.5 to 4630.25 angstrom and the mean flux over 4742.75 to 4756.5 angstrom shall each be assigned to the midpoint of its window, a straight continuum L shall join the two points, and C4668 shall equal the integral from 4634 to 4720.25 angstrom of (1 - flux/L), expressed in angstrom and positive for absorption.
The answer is 2.0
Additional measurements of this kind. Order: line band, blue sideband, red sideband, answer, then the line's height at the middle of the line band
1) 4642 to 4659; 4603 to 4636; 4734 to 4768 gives 0.41 angstrom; 0.926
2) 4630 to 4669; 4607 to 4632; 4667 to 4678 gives 0.51 angstrom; 0.919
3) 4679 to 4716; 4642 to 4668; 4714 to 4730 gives 0.63 angstrom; 0.922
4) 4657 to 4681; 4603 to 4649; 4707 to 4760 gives 0.27 angstrom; 0.922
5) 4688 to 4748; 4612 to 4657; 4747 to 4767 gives -0.39 angstrom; 0.913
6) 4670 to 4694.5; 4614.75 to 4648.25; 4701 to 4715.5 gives -0.82 angstrom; 0.898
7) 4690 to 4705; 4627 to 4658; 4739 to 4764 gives 0.62 angstrom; 0.92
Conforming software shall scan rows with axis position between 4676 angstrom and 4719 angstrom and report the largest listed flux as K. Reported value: 1.025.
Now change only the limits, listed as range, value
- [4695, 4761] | 1.033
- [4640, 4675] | 1.021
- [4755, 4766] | 0.9727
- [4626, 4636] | 1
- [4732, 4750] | 0.9966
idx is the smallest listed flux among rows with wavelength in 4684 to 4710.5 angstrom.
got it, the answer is 0.6897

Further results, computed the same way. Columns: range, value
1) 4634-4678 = 0.7476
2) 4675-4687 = 0.8096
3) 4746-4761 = 0.8591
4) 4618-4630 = 0.8687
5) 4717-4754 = 0.8645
